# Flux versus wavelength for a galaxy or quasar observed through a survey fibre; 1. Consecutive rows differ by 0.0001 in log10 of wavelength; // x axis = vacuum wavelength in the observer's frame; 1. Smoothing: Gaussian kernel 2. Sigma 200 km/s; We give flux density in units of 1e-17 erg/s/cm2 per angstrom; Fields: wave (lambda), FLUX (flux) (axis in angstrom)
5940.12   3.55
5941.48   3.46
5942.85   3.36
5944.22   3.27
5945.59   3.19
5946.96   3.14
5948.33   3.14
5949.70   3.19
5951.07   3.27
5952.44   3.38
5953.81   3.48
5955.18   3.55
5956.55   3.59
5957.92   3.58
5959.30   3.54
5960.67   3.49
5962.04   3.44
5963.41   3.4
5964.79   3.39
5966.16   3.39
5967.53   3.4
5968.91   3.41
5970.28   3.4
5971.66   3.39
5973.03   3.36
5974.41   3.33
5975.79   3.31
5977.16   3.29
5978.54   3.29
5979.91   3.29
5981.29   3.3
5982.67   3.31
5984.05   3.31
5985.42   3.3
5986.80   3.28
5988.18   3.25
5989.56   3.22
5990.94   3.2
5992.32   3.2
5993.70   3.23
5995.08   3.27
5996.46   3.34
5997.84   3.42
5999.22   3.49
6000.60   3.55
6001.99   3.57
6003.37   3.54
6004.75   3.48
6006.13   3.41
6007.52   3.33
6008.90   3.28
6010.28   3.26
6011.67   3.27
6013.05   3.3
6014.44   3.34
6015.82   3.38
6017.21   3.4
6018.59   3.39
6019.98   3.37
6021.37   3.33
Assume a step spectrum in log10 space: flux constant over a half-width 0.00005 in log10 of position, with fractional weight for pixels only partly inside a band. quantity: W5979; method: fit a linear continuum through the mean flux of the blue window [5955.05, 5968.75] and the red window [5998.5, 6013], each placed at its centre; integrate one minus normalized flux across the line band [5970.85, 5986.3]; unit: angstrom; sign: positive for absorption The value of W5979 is 0.6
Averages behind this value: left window 3.47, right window 3.41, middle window 3.32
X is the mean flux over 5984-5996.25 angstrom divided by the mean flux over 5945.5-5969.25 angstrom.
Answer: 0.96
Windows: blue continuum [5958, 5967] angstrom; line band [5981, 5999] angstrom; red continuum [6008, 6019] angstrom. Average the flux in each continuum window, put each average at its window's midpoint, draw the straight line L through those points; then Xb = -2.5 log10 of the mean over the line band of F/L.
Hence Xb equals 0.03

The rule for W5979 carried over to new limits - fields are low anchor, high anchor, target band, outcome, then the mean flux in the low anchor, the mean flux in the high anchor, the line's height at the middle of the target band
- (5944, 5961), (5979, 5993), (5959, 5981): -0.41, 3.37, 3.27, 3.32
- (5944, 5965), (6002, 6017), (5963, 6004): 0.33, 3.38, 3.37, 3.37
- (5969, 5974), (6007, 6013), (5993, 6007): -0.49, 3.38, 3.29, 3.31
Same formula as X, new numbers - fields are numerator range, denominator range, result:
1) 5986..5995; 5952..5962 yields 0.92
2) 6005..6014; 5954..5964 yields 0.94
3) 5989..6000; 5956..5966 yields 0.95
